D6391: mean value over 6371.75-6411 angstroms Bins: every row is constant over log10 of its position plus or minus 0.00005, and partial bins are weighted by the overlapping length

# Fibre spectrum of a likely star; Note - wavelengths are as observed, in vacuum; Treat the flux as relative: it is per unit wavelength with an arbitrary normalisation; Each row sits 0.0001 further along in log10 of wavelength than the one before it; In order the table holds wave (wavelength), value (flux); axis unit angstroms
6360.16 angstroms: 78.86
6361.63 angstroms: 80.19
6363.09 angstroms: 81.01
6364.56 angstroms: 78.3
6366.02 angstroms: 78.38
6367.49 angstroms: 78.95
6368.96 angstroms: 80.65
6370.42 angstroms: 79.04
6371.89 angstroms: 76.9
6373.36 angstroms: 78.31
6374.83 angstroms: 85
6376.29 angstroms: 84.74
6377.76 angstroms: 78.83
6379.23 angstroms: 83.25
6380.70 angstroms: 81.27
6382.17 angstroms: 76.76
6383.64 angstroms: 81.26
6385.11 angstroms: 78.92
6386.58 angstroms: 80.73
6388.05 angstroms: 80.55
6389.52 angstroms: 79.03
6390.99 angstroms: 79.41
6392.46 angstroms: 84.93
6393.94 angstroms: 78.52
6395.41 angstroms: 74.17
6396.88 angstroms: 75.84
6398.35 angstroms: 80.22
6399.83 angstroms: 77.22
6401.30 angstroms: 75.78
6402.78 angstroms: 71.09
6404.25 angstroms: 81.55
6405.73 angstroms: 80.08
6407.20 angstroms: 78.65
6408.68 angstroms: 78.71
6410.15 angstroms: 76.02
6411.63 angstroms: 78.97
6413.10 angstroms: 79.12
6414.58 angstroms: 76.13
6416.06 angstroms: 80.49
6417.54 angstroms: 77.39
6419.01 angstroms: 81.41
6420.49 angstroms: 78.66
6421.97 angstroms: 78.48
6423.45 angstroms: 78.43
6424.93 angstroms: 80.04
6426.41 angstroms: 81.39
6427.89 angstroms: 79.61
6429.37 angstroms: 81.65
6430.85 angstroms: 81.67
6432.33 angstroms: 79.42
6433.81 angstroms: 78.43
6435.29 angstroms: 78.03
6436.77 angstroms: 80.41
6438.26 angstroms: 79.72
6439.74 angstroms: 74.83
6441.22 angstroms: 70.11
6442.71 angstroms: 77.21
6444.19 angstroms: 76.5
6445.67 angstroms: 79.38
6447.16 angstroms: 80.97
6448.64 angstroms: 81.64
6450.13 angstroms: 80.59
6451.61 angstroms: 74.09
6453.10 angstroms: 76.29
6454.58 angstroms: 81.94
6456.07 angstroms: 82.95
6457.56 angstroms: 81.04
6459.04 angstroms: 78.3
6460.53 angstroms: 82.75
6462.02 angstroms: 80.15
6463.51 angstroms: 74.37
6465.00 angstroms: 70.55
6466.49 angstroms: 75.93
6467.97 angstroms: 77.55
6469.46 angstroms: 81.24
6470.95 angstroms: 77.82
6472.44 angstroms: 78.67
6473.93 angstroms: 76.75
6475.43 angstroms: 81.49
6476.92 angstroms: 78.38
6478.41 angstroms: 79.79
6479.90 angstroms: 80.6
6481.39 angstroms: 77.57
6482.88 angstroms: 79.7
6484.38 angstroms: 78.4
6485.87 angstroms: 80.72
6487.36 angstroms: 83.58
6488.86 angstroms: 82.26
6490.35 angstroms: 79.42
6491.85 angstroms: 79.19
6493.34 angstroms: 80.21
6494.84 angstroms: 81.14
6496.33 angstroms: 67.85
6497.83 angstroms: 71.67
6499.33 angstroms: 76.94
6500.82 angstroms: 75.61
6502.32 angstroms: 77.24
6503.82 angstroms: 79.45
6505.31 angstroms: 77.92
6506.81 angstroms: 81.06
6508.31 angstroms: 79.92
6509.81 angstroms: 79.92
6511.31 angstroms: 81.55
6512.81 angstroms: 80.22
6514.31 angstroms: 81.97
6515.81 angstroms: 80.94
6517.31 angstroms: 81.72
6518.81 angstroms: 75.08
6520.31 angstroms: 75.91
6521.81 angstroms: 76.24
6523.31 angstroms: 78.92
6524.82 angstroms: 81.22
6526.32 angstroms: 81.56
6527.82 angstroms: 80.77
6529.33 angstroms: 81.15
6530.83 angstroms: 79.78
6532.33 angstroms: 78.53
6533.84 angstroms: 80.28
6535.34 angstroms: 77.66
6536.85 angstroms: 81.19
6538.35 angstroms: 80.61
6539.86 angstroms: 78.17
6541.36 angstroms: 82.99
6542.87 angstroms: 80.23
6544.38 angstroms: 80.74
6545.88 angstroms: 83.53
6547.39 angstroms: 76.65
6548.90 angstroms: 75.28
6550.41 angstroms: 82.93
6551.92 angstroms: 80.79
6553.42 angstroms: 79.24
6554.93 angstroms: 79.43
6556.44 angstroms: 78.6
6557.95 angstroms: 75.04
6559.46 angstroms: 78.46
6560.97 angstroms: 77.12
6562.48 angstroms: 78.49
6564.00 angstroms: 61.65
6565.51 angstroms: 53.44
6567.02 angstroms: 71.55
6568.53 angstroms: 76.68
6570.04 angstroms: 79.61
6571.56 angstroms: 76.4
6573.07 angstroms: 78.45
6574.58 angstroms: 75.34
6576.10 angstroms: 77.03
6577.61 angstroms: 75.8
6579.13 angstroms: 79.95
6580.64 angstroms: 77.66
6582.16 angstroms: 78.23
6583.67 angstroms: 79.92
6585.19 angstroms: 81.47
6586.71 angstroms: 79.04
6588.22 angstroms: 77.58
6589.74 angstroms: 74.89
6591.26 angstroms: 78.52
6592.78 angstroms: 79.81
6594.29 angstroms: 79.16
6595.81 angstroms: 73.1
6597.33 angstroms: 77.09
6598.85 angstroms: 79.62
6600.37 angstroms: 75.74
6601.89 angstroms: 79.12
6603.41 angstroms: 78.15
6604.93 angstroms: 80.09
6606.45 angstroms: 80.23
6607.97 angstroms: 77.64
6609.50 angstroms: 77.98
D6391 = 79.2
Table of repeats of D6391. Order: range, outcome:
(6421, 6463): 79.1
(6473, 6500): 78.6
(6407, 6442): 78.6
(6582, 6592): 78.5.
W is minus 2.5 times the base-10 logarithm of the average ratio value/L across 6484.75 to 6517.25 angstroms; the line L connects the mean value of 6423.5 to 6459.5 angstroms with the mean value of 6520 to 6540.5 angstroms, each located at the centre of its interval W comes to 0.00 mag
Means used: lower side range 79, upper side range 79.5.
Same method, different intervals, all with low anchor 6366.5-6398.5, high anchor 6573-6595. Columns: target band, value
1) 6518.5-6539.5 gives -0.01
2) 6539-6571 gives 0.02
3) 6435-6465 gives 0.01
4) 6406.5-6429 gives 0.01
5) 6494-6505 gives 0.04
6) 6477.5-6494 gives -0.02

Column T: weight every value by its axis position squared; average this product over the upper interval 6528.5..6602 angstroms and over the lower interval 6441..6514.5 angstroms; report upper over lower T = 1.0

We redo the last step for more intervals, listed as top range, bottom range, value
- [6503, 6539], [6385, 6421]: 1.05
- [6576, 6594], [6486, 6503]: 1.04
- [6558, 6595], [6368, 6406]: 1.02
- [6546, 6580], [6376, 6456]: 1.01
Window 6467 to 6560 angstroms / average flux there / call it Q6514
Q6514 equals 79.2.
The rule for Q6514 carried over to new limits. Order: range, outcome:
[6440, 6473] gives 78.1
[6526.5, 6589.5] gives 77.8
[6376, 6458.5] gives 79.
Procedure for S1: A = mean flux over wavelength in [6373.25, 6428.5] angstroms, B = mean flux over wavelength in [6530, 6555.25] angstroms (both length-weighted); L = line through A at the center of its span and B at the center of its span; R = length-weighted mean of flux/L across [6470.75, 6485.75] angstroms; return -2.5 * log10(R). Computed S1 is 0.008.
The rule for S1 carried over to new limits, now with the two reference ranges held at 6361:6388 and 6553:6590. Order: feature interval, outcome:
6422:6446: 0.01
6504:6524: -0.03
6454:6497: -0.01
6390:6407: 0.02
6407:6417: 0.02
